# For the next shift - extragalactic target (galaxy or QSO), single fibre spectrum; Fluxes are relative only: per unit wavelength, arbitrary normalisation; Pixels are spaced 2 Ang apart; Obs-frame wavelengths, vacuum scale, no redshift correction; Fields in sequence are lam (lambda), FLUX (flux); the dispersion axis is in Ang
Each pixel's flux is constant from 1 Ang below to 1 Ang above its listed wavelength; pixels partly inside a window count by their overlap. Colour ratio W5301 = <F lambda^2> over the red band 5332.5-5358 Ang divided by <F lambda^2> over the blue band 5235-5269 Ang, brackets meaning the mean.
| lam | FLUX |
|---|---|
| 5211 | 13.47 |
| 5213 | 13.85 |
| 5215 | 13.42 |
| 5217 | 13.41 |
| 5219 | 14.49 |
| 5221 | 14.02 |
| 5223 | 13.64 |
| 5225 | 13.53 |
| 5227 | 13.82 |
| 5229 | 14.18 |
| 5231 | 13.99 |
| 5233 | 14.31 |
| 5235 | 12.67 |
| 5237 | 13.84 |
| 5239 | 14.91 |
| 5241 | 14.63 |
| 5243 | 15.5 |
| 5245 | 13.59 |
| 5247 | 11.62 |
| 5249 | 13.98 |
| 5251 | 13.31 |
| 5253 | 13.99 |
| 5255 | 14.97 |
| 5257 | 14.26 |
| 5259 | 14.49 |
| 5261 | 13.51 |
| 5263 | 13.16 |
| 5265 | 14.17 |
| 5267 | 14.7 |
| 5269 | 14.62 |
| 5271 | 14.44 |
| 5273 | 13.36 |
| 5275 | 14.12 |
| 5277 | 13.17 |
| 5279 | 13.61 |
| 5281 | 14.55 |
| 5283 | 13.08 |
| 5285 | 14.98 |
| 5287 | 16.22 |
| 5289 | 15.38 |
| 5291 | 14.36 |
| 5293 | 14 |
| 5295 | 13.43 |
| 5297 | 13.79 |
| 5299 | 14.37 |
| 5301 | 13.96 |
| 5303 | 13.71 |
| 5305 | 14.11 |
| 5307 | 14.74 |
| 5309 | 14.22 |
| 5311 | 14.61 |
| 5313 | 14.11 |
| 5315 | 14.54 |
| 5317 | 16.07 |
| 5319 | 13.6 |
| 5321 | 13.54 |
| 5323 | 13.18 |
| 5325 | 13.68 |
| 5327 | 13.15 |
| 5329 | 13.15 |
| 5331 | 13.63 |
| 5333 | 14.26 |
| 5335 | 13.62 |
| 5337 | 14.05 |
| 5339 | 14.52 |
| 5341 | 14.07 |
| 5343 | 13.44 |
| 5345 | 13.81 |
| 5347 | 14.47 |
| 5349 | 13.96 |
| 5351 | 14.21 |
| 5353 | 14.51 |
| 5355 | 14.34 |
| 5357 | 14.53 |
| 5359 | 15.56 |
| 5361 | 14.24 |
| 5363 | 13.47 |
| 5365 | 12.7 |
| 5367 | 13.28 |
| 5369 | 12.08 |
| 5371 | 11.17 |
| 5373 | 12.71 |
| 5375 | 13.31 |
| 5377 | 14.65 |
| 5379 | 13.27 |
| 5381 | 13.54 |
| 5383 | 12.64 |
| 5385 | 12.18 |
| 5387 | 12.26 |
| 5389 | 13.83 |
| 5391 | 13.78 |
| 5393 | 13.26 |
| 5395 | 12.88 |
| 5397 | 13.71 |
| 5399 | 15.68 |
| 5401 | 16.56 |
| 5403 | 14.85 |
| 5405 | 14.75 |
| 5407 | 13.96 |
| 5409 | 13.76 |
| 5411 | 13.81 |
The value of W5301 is 1.0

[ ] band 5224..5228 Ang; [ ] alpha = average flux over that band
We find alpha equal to 13.7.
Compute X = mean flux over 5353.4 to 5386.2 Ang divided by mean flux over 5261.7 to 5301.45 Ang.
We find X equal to 0.94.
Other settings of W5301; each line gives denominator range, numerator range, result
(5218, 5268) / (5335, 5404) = 1.03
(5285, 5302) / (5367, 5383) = 0.92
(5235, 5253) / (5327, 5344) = 1.03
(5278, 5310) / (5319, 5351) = 0.98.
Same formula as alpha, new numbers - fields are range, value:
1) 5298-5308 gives 14.2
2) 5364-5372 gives 12.3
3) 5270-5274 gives 13.9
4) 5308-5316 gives 14.4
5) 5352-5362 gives 14.6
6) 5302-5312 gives 14.3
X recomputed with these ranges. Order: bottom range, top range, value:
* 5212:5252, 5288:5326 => 1.02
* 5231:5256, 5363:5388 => 0.92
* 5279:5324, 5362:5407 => 0.94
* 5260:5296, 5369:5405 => 0.96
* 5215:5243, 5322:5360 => 1.00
